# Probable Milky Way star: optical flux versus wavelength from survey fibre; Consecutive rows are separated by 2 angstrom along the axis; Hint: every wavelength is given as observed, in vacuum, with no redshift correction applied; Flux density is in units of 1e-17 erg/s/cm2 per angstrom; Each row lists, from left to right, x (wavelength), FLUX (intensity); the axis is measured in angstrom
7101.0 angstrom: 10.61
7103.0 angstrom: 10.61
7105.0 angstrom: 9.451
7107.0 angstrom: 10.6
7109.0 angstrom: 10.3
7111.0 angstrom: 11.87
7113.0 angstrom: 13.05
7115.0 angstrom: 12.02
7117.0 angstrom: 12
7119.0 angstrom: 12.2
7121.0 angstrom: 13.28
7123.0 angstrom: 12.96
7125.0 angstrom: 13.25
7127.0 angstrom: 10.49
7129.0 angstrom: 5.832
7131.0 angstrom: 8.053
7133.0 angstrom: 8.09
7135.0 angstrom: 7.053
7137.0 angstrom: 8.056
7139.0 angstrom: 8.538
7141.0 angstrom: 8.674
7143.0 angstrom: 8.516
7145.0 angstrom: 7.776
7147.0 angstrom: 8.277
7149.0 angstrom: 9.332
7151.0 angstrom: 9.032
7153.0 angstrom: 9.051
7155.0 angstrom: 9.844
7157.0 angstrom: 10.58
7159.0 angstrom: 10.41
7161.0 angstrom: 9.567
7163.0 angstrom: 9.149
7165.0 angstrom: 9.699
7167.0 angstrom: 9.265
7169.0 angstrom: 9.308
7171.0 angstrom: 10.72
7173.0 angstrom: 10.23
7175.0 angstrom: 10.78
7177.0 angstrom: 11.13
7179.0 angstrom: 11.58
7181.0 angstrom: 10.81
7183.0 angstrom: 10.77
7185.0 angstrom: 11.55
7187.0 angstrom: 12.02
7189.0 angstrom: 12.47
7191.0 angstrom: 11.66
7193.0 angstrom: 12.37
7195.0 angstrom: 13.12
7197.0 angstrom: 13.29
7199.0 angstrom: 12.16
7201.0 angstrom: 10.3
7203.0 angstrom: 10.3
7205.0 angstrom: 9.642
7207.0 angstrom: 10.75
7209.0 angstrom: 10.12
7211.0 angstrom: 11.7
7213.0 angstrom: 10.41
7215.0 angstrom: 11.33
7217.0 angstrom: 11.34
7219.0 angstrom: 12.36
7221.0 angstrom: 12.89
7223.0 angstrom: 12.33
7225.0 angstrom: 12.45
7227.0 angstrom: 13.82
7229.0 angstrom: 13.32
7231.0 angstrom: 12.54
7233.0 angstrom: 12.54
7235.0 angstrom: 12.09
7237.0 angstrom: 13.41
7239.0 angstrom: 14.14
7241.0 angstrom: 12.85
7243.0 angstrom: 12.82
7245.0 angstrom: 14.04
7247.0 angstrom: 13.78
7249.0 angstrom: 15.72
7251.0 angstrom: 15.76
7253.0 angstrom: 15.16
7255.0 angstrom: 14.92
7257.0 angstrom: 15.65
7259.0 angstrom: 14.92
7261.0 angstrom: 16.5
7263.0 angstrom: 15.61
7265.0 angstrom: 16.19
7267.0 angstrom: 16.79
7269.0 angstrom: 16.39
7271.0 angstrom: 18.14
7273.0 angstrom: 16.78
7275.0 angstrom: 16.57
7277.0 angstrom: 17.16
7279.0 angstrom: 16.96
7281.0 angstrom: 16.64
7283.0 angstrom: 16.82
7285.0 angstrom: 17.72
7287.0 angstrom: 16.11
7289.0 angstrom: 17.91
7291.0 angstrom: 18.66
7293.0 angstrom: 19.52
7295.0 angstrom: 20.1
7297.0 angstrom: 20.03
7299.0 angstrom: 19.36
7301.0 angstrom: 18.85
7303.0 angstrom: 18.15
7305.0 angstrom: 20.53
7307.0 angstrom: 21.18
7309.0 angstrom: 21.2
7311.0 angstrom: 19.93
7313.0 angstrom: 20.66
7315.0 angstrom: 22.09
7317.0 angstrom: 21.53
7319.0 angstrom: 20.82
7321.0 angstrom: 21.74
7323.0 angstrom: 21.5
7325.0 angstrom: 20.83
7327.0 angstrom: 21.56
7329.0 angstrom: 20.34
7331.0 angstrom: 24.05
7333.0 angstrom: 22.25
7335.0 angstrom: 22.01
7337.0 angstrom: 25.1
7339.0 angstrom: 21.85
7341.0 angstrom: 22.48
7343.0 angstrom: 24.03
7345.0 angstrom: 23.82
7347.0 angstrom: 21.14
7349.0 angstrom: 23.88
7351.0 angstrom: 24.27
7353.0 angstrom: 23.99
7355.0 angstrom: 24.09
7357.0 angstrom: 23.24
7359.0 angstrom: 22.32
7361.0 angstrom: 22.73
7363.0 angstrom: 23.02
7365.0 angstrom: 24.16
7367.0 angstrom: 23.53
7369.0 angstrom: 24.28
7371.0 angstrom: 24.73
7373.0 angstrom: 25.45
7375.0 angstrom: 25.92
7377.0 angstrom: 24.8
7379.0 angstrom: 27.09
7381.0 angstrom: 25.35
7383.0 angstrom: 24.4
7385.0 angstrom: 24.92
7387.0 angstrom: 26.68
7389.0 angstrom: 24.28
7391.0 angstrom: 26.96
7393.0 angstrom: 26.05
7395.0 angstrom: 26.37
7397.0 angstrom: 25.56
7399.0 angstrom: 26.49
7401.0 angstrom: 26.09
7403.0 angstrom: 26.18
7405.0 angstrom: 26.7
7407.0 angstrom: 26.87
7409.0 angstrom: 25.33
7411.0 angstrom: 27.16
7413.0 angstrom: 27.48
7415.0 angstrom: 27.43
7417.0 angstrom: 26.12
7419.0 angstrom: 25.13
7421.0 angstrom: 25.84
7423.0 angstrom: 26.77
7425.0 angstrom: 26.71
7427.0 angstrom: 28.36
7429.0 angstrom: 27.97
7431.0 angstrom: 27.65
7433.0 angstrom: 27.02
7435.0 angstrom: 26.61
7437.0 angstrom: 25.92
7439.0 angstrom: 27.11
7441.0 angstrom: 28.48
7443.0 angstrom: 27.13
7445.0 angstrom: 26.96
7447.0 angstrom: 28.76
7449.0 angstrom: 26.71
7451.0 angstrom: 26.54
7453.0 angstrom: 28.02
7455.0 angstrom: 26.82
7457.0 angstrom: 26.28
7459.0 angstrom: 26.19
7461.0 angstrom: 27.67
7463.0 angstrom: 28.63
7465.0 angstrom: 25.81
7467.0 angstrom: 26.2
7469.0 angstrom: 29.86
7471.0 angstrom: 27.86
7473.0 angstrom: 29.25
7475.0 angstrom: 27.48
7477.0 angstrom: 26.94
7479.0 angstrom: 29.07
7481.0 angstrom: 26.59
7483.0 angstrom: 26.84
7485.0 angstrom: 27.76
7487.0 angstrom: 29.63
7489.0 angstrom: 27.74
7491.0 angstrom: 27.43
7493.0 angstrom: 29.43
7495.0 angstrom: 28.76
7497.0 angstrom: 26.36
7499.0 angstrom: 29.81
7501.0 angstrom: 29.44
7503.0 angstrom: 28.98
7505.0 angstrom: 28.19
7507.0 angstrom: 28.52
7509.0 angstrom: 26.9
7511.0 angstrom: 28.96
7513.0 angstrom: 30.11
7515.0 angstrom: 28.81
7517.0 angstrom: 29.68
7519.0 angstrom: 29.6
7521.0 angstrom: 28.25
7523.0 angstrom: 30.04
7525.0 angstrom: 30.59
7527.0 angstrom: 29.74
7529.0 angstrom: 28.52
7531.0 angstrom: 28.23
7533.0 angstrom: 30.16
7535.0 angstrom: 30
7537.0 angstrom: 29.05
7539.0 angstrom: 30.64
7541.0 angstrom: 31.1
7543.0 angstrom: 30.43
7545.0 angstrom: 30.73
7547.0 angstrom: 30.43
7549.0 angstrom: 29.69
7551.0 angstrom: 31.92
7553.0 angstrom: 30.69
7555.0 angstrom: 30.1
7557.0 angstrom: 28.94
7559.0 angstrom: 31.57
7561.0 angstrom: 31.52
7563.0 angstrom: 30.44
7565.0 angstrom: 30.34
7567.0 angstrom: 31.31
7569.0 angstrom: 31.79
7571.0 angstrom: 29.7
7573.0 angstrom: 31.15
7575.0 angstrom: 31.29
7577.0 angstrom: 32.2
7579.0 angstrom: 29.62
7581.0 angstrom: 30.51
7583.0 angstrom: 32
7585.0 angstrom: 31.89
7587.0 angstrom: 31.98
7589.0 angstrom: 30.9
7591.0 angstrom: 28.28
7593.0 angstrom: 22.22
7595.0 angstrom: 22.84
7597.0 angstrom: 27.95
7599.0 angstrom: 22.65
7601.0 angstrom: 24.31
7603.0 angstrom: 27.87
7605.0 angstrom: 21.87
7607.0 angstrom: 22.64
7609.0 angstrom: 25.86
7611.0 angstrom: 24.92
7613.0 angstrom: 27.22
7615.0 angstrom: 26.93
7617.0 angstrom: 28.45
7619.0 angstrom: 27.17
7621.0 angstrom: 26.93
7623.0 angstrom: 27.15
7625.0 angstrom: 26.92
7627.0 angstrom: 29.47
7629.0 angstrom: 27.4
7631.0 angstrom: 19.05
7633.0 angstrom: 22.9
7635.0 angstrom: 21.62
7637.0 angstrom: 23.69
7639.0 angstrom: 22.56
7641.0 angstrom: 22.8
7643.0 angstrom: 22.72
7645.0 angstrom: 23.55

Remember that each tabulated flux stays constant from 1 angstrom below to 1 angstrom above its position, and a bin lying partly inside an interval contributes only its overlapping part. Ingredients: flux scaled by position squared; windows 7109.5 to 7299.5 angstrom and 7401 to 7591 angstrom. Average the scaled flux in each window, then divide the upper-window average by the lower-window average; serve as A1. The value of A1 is 2.4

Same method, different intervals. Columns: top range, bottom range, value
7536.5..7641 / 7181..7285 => 2.26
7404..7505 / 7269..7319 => 1.52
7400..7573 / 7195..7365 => 1.72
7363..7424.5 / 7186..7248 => 2.22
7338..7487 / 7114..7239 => 2.57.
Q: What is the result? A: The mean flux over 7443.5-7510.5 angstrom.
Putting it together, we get 27.8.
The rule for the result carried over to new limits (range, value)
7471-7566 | 29.2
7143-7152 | 8.59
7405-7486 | 27.2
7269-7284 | 17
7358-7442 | 25.9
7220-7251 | 13.3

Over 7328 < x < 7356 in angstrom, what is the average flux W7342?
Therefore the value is 23.1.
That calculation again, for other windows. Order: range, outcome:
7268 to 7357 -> 20.5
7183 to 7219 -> 11.4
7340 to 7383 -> 24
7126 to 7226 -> 10.3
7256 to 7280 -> 16.5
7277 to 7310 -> 18.7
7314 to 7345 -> 22.2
